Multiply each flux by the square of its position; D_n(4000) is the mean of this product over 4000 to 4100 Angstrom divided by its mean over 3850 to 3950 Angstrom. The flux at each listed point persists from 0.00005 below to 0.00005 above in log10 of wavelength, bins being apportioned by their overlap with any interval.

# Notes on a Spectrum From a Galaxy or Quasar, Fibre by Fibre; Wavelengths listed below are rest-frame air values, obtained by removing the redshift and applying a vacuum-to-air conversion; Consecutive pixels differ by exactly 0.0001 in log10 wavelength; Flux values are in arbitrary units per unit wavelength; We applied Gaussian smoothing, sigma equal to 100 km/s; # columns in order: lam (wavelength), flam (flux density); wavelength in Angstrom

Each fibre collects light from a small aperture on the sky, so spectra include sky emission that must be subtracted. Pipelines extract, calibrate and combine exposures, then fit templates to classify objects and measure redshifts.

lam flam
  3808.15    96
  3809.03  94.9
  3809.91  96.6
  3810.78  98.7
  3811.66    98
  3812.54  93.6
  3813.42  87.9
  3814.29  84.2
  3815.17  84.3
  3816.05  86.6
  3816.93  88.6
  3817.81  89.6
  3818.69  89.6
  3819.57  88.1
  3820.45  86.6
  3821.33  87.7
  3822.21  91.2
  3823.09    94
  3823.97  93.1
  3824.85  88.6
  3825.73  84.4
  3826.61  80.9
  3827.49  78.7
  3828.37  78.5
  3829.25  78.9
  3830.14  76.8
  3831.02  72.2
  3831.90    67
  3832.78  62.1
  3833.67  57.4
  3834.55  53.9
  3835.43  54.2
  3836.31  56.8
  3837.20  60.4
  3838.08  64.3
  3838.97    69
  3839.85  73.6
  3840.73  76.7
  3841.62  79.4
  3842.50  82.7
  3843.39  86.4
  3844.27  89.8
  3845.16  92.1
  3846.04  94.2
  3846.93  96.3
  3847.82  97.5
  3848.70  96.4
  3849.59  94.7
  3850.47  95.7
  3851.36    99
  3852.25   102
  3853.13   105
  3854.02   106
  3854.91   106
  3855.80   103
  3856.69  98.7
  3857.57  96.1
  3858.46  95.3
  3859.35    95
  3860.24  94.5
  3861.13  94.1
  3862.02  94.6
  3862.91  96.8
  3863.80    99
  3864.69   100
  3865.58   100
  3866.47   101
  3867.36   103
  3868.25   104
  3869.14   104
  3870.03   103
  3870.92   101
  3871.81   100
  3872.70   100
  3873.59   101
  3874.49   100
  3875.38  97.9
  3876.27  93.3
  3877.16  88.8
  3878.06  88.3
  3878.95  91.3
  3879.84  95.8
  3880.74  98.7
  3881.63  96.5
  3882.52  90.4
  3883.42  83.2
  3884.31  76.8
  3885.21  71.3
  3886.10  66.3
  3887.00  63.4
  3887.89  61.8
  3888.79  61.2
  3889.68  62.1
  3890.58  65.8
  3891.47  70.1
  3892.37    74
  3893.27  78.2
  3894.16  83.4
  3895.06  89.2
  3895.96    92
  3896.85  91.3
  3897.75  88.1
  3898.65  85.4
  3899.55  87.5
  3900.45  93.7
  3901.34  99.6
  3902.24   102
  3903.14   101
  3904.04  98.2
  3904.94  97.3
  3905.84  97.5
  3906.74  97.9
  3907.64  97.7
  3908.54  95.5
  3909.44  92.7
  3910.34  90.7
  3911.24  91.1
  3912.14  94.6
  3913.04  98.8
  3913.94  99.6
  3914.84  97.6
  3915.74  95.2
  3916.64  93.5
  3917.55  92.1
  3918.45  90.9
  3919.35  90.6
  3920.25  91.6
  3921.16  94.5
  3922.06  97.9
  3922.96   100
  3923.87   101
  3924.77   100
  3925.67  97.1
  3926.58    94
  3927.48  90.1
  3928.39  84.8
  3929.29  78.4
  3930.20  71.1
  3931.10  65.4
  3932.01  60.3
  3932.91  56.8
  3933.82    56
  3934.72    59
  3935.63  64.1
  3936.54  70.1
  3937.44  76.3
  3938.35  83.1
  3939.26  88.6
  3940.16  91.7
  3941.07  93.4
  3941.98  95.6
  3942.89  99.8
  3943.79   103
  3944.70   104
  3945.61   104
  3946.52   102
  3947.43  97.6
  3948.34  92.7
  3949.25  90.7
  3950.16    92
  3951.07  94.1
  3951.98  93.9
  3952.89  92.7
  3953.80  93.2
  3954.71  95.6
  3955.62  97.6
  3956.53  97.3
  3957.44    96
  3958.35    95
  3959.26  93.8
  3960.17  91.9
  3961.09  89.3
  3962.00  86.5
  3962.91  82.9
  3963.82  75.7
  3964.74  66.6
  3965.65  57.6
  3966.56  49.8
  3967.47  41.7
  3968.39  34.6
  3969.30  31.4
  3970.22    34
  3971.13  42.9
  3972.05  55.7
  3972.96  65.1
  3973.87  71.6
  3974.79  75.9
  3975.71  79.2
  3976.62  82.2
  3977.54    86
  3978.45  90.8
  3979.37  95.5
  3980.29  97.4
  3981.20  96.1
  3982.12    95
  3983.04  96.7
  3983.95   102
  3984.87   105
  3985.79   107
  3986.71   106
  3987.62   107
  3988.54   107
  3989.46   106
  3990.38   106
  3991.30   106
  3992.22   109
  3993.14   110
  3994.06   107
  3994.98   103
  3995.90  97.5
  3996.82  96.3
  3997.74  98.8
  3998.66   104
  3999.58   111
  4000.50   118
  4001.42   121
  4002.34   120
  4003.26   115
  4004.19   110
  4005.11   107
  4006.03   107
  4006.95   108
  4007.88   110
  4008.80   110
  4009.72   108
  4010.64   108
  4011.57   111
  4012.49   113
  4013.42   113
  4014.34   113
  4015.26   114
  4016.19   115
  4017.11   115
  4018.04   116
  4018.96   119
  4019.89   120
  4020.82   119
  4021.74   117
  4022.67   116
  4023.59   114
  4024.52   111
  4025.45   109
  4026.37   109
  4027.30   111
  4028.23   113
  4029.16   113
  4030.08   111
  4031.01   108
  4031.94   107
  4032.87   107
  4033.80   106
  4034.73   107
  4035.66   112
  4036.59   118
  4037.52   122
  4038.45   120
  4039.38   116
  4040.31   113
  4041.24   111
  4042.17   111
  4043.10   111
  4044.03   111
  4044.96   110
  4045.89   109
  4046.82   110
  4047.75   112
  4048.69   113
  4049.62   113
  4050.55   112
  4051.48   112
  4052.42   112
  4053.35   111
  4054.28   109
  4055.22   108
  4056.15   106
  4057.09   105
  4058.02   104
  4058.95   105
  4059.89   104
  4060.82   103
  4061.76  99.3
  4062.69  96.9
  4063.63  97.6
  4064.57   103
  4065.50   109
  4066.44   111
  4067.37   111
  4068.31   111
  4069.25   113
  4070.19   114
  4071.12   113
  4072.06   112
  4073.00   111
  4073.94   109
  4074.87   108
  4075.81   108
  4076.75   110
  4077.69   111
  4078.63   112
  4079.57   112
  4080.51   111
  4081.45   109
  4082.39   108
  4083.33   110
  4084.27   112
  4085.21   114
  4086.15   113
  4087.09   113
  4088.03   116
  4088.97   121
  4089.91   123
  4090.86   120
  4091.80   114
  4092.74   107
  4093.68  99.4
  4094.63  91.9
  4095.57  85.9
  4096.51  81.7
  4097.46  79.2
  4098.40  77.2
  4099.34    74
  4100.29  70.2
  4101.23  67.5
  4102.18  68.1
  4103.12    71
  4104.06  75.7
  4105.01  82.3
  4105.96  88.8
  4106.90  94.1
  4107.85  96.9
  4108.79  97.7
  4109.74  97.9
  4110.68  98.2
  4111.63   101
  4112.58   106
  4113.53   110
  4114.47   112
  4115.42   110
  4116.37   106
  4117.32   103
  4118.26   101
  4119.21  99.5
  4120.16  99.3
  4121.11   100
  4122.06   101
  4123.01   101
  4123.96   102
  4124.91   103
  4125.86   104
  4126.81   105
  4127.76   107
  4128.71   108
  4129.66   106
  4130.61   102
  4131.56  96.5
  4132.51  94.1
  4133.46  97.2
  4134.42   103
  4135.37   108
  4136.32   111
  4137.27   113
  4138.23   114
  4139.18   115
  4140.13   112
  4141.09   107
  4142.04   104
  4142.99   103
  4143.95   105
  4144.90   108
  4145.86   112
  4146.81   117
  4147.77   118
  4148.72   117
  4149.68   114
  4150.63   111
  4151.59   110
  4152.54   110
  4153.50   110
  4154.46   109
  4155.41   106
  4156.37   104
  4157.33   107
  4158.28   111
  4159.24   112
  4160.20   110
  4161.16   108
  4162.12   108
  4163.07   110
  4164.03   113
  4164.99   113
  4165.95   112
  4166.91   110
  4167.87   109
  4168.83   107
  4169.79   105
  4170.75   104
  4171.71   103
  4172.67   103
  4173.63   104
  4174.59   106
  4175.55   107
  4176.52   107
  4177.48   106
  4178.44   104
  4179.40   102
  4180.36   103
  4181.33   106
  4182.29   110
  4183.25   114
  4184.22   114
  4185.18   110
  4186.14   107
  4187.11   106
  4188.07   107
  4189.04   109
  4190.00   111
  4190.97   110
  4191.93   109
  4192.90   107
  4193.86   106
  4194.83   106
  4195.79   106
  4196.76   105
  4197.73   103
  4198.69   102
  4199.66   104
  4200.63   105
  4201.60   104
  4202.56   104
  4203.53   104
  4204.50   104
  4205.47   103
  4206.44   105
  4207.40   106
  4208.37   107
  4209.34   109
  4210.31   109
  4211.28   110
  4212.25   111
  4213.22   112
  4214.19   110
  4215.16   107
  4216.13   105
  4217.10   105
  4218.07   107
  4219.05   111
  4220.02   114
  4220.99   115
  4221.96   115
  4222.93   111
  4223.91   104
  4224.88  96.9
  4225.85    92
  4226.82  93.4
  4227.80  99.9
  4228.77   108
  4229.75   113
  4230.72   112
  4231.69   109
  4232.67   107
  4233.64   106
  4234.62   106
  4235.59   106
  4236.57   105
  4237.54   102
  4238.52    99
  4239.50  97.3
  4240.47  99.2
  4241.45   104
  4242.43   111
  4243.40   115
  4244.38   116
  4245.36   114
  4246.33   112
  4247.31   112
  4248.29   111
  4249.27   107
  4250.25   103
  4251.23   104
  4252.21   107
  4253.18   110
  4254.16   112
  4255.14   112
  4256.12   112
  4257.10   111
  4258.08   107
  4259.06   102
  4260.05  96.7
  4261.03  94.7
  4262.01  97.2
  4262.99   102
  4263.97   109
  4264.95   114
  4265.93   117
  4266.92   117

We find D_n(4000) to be 1.30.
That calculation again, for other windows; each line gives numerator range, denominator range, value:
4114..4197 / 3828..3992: 1.39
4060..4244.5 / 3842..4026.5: 1.26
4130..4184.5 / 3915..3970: 1.43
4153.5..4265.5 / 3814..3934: 1.44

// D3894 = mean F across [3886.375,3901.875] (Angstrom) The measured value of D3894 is 79.2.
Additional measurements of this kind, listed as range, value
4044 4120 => 103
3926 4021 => 92.2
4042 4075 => 109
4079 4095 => 112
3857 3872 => 98.9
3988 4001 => 106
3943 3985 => 82.9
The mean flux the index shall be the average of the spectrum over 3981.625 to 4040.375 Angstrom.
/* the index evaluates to 110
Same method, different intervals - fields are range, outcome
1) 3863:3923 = 91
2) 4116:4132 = 103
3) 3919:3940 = 81.4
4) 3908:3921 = 93.9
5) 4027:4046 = 112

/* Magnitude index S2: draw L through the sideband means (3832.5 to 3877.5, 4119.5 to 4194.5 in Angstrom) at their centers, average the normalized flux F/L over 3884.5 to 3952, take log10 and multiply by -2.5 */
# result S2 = 0.09 mag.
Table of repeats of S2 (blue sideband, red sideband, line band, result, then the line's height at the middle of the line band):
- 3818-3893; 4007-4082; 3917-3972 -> 0.19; 97.9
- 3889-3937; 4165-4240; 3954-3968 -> 0.11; 90.1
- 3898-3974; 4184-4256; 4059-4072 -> -0.12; 95.2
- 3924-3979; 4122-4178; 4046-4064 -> -0.14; 94.4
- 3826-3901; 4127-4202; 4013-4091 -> -0.12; 99.7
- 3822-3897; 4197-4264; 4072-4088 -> -0.13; 98.3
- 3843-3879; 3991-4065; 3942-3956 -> 0.08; 104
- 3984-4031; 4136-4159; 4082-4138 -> 0.11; 110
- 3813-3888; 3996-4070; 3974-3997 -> 0.07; 105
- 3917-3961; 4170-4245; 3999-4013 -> -0.20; 93.2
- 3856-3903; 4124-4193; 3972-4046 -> -0.09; 98.2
